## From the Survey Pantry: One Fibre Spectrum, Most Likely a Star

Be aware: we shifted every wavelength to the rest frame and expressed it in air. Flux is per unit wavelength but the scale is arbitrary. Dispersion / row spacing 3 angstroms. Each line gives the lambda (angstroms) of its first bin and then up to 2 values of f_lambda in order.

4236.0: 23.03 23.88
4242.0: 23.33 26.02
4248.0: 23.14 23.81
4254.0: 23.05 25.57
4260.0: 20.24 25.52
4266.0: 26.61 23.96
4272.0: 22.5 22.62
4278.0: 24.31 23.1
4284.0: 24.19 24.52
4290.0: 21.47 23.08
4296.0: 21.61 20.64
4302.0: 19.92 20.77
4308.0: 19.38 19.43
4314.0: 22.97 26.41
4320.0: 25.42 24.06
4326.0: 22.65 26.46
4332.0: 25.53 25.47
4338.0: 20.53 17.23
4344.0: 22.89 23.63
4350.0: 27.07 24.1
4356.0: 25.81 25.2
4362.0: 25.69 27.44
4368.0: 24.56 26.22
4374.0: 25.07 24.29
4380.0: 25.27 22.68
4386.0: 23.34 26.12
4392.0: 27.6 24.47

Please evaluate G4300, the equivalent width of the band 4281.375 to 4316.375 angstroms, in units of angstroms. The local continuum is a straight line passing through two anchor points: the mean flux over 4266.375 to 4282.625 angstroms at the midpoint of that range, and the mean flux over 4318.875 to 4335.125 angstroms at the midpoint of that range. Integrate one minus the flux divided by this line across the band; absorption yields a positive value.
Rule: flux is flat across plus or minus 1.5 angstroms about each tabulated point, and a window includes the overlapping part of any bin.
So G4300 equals 3.40 angstroms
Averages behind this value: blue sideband 23.5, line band 21.8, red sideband 24.9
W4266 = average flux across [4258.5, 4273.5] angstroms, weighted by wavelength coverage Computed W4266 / 23.8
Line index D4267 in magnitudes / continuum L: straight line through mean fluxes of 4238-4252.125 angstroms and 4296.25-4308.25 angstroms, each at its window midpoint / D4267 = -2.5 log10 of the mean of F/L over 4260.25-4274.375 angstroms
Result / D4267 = -0.07 mag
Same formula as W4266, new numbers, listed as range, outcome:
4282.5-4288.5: 24.4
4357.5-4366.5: 26.1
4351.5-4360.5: 25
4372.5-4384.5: 24.3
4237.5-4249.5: 24.1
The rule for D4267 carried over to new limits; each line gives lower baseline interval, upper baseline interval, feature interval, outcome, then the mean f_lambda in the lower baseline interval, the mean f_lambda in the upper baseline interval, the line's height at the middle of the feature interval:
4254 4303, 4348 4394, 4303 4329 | 0.058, 23.1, 25.3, 24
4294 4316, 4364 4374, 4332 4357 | 0.024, 20.9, 25.9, 23.9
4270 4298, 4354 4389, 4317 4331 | -0.040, 23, 25.1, 24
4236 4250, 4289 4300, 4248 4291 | -0.040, 24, 21.8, 22.8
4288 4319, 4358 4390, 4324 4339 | -0.057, 21.7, 25.1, 23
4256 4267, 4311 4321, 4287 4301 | 0.106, 24.3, 24.1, 24.2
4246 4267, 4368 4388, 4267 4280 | 0.027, 24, 24.5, 24.1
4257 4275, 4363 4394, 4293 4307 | 0.160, 23.8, 25.3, 24.3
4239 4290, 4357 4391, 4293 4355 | 0.078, 23.8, 25.1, 24.5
